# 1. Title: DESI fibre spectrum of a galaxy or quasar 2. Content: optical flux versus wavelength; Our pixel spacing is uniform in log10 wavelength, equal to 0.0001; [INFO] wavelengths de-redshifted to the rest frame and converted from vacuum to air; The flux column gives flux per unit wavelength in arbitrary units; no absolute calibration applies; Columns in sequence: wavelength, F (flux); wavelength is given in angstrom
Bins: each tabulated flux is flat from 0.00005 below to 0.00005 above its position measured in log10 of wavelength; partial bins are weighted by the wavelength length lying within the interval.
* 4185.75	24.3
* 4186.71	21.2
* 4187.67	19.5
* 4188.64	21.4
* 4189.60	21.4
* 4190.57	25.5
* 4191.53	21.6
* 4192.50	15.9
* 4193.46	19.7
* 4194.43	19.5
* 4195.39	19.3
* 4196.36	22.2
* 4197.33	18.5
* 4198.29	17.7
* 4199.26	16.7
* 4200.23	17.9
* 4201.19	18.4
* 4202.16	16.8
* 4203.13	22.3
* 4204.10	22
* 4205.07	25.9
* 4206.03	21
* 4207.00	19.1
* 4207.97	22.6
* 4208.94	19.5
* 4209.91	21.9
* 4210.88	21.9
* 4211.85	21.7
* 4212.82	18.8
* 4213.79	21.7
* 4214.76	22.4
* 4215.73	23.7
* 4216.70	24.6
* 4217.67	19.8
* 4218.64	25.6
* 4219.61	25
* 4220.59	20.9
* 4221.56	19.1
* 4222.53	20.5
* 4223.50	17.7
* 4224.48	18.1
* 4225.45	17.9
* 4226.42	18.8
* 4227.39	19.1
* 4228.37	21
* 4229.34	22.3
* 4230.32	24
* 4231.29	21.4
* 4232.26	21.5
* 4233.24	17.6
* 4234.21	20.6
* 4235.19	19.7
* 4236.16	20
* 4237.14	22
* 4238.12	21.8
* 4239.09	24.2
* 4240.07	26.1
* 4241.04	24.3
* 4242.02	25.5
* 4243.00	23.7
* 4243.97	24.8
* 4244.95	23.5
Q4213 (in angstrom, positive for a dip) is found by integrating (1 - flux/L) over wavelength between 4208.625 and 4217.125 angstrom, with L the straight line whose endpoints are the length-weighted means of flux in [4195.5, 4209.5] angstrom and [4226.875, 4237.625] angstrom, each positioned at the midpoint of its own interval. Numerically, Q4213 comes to -0.6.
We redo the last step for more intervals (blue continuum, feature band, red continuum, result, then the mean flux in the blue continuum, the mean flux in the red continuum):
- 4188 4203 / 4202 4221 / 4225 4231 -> -1.8 angstrom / 19.6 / 20.6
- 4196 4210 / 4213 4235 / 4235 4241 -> 0.6 angstrom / 20.1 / 22.6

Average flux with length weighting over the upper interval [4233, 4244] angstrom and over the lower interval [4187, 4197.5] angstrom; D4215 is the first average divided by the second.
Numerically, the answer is 1.1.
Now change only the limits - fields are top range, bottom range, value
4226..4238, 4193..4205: 1.06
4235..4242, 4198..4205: 1.19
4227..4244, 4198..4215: 1.08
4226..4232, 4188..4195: 1.02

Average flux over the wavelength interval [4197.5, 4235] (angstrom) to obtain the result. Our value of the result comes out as 20.7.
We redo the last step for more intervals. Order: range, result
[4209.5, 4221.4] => 22.2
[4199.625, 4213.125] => 20.7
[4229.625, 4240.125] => 21.5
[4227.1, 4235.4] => 20.9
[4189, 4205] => 19.9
